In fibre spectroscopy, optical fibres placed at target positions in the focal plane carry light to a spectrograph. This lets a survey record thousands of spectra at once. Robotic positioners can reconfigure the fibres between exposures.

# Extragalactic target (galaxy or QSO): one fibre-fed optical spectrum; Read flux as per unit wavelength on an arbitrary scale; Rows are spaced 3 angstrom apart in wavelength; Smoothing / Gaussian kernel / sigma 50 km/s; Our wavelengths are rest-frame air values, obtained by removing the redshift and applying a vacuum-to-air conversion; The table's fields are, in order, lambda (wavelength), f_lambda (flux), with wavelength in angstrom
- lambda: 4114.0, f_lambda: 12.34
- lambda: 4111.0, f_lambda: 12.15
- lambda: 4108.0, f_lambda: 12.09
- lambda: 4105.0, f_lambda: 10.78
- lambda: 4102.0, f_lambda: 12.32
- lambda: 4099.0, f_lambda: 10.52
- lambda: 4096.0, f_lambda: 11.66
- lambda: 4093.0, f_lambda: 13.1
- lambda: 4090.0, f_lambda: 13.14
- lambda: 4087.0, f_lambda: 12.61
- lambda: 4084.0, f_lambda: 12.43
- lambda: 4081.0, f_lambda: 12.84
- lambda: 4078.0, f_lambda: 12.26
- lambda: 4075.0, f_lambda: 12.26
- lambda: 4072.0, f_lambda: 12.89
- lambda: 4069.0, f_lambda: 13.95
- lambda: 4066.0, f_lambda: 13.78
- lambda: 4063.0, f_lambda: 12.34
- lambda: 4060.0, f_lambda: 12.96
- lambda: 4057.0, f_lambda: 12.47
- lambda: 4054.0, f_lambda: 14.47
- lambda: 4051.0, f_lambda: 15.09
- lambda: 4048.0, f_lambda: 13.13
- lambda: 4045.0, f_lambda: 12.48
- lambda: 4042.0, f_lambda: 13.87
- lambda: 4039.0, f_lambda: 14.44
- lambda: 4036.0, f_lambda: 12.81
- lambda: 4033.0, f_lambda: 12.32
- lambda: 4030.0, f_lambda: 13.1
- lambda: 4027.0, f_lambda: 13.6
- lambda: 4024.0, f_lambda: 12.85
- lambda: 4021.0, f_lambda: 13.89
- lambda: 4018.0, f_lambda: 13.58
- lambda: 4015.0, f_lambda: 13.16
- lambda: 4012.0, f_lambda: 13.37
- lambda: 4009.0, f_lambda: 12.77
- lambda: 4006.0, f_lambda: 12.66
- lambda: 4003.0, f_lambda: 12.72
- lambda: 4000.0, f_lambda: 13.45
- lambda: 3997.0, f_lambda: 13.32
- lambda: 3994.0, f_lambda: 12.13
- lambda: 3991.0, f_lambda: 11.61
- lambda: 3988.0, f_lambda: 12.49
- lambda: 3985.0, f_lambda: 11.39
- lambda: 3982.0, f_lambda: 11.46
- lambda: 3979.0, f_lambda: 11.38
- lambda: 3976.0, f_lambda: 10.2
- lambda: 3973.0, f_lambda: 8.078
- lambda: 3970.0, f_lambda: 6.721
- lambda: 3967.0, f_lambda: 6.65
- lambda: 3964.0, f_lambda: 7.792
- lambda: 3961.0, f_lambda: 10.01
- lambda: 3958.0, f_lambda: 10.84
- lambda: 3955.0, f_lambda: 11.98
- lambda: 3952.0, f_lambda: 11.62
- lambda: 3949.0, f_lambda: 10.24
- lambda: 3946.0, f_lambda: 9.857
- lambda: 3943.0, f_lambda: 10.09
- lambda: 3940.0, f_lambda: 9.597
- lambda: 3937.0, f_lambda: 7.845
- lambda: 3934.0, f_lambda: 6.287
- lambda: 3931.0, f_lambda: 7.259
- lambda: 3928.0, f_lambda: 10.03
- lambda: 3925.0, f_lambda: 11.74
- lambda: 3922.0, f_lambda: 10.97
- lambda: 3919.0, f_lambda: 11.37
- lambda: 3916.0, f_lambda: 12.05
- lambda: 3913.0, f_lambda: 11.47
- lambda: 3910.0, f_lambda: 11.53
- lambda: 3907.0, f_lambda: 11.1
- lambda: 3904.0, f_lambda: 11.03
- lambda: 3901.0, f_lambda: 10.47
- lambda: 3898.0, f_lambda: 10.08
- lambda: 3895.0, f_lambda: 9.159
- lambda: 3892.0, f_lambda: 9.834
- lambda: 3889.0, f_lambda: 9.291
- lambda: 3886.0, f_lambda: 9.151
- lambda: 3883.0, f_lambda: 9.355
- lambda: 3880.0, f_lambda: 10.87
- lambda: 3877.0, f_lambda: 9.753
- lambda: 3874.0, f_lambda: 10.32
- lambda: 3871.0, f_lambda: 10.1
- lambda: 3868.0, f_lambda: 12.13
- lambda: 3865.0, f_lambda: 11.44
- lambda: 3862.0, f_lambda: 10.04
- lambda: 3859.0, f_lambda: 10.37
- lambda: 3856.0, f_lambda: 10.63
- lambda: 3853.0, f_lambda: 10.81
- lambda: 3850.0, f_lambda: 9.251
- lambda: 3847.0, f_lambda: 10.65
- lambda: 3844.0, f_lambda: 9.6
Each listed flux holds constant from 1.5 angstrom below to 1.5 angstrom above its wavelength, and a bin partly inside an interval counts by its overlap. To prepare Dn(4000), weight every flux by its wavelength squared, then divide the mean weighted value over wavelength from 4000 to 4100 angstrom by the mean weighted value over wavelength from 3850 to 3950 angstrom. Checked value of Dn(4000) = 1.4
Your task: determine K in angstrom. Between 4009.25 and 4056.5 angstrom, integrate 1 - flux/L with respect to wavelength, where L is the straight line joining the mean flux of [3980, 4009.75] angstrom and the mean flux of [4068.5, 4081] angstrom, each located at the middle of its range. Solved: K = -3.3 angstrom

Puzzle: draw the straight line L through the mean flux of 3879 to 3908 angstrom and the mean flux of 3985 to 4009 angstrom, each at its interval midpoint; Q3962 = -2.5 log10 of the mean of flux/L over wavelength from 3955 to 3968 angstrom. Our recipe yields 0.25 mag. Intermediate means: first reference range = 10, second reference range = 12.6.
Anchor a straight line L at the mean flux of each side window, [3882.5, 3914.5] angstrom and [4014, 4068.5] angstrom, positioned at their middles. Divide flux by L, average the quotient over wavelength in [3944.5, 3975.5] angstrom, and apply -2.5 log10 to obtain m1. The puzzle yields 0.22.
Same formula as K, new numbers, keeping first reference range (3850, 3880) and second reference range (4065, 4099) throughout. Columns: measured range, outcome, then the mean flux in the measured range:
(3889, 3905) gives 1.3 angstrom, 10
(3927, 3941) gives 3.9 angstrom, 8.09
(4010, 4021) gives -1.3 angstrom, 13.4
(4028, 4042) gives -1.2 angstrom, 13.3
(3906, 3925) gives -0.7 angstrom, 11.4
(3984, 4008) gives -1.3 angstrom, 12.5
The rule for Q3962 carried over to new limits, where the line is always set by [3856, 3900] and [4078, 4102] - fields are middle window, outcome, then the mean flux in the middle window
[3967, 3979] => 0.29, 8.5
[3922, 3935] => 0.16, 9.17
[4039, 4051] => -0.15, 13.6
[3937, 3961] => 0.05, 10.4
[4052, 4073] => -0.11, 13.3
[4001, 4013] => -0.13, 12.9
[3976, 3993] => -0.03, 11.6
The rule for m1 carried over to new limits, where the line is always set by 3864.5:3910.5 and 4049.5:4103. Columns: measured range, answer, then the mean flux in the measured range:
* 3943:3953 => 0.07 mag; 10.4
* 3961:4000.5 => 0.12 mag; 10.4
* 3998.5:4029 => -0.10 mag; 13.2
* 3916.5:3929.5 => -0.03 mag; 11.1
